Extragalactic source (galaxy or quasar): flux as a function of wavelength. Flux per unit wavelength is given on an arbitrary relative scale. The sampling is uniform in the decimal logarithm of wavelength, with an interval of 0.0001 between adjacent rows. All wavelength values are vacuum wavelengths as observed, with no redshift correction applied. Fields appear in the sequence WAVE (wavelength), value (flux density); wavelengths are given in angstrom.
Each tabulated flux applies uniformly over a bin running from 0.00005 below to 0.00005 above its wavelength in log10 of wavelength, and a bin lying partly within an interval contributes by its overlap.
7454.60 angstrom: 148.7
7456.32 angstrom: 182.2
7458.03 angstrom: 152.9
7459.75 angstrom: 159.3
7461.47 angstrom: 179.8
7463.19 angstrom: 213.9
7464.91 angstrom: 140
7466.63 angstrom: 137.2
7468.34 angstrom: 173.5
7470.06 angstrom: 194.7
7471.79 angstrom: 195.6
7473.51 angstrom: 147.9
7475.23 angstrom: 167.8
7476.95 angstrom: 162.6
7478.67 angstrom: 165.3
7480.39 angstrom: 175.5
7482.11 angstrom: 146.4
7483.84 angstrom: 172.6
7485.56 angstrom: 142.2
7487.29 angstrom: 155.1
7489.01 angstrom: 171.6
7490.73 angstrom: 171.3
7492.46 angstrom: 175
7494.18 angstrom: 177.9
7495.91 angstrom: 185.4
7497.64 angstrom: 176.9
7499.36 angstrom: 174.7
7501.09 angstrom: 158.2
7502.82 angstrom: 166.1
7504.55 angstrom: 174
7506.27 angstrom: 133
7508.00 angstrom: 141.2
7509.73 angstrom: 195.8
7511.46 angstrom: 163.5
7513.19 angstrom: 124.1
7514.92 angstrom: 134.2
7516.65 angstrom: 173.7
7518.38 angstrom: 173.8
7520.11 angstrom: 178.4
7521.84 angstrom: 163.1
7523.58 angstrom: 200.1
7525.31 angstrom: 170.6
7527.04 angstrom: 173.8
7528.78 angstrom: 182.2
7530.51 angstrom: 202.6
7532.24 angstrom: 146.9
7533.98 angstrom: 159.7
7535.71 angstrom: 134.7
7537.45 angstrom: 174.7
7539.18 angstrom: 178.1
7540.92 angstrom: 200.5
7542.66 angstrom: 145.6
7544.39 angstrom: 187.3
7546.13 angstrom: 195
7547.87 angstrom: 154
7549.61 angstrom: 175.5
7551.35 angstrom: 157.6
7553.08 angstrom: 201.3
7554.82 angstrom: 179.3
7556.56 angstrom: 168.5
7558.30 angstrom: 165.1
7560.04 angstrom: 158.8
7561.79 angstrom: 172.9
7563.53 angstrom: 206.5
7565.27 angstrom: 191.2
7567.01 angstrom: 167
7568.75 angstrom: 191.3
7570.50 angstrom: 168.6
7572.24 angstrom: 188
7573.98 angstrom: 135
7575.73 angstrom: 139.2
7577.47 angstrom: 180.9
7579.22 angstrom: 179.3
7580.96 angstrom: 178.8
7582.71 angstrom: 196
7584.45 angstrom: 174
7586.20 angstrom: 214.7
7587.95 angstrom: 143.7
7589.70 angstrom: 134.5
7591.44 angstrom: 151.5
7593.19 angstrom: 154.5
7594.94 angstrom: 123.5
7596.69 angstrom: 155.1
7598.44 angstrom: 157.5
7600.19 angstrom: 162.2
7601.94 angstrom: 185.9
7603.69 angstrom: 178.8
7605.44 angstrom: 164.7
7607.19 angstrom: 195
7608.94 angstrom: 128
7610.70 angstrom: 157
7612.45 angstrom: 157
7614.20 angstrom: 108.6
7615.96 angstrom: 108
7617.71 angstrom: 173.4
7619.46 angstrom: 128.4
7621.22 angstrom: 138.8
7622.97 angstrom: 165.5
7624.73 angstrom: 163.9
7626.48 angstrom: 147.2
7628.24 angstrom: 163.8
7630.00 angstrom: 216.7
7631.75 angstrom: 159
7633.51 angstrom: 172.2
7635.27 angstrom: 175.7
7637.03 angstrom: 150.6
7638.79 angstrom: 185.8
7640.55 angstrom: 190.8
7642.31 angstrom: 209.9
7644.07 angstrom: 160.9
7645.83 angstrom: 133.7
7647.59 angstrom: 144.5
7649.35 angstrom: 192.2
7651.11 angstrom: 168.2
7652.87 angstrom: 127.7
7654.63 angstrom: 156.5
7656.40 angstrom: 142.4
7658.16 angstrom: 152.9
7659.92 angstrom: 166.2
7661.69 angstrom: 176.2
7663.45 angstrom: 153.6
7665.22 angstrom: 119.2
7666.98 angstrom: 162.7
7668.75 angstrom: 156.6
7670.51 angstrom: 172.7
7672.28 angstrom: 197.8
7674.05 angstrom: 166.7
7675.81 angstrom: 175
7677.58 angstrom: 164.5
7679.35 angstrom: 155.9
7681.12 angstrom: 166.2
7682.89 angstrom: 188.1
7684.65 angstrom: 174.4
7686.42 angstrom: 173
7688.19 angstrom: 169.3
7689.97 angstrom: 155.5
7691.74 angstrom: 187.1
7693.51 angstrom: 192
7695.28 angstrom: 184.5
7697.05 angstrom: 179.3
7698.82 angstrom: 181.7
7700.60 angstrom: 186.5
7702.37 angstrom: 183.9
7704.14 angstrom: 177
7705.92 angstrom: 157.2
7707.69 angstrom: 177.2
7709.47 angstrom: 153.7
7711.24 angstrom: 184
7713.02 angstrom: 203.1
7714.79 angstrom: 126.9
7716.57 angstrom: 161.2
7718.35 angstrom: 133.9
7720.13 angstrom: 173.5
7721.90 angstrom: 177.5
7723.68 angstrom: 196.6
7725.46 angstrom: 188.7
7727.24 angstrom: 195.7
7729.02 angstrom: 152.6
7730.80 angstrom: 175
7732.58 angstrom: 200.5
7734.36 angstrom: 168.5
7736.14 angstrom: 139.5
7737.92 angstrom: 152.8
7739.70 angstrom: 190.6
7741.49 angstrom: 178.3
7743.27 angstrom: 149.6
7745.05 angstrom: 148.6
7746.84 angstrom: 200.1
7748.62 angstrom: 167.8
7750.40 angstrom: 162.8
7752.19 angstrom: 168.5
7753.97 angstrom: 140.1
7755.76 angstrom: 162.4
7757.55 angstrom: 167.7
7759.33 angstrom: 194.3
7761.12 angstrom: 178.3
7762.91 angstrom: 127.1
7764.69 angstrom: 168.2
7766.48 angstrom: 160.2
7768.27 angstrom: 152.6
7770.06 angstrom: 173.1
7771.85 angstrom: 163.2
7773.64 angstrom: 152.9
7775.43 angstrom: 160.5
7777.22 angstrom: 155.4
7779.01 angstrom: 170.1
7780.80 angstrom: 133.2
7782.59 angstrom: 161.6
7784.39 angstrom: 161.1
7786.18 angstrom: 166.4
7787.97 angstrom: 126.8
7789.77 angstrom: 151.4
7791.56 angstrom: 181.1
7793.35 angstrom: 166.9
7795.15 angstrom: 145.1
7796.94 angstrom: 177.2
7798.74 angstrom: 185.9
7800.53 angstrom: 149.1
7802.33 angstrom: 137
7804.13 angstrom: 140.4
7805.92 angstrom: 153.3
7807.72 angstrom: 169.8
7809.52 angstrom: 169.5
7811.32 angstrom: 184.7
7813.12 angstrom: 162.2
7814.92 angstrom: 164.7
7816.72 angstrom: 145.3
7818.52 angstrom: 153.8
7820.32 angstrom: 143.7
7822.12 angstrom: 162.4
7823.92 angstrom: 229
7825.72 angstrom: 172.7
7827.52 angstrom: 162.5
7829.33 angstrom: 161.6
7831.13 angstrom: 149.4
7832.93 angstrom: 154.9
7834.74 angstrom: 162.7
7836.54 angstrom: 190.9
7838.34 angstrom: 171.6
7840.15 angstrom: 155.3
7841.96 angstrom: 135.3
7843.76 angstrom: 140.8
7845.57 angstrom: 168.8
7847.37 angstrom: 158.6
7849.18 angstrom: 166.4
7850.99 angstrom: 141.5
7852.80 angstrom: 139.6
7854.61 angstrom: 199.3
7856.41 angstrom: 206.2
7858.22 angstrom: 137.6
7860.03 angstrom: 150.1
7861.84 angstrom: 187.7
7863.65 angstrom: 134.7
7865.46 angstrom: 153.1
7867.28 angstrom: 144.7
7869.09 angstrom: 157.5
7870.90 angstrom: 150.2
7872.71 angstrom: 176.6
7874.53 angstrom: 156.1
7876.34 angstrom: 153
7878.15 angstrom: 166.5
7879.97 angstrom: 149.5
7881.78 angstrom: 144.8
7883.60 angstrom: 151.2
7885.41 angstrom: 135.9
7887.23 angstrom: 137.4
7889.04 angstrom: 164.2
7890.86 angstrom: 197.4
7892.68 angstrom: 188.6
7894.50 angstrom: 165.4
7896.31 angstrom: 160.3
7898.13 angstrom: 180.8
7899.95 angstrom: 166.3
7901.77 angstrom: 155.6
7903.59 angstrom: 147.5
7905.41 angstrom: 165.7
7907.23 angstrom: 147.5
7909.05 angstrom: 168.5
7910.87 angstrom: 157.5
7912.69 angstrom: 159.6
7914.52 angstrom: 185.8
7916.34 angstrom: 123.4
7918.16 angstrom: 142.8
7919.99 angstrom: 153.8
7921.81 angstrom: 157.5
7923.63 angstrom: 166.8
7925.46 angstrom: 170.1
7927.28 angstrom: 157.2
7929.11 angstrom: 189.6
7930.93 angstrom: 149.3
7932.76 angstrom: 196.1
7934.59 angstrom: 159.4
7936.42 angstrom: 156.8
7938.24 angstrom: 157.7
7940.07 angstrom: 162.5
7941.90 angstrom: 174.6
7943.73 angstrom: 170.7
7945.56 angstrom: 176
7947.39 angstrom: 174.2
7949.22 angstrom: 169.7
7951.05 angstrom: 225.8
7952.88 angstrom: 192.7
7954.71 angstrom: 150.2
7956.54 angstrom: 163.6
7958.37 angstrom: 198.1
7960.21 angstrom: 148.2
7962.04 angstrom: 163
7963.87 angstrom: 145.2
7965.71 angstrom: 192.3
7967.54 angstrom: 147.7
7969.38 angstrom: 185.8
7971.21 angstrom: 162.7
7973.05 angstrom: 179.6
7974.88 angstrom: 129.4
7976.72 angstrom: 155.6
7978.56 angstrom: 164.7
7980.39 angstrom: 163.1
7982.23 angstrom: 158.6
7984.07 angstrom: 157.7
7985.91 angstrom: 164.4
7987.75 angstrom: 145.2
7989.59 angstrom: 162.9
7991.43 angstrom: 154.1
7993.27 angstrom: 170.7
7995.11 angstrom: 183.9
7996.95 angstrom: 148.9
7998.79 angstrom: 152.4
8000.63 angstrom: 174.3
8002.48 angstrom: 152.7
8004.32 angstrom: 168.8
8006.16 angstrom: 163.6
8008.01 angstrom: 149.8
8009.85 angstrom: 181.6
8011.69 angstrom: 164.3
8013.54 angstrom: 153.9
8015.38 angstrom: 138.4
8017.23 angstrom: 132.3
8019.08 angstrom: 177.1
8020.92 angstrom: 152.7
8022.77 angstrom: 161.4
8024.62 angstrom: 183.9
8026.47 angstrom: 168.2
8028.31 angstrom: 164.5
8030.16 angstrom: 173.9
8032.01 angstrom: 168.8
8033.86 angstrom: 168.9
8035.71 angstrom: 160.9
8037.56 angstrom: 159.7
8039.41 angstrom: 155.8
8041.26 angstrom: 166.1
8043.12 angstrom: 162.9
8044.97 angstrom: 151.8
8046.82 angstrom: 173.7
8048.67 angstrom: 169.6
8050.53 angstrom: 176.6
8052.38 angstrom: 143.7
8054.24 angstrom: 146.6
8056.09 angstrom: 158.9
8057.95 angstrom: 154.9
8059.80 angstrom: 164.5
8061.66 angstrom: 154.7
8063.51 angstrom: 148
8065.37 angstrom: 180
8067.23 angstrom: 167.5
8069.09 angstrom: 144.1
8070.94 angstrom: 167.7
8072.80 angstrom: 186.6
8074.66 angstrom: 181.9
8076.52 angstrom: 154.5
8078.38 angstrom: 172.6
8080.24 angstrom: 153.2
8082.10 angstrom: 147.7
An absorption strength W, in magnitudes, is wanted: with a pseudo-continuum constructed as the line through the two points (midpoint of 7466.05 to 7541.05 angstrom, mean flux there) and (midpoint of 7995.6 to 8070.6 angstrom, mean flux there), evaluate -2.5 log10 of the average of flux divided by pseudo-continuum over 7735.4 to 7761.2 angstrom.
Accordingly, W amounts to -0.01 mag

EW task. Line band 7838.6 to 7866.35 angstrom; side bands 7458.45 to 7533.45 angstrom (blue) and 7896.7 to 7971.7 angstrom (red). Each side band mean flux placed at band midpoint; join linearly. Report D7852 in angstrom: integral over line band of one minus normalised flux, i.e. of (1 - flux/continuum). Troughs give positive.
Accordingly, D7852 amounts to 1.3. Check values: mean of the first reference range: 168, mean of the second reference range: 166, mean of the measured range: 159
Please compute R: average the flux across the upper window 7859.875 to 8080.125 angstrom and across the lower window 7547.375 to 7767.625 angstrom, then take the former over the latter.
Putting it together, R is 0.97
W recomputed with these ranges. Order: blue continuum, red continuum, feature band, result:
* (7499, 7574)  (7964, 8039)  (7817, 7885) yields 0.031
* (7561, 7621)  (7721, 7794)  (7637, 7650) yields -0.053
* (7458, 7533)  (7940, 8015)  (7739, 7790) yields 0.032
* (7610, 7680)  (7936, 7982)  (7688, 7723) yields -0.068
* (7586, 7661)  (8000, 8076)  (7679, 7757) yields -0.075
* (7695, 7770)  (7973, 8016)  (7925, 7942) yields -0.032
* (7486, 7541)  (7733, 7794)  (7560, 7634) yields 0.015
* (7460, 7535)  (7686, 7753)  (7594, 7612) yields 0.061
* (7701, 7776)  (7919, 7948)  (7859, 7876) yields 0.072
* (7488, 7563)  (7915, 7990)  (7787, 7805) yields 0.072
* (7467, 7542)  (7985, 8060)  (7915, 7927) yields 0.061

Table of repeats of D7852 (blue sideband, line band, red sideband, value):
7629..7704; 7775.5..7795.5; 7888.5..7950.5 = 1.3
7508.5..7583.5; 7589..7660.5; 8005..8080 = 5.0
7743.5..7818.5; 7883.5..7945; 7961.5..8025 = -0.7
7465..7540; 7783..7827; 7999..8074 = 0.4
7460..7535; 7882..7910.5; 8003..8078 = 0.4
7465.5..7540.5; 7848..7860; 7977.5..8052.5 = 0.0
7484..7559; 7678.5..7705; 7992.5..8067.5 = -1.6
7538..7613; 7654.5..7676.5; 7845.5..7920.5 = 0.7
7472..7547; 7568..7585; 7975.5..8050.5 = -0.6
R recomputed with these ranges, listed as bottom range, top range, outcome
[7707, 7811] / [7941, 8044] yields 1.00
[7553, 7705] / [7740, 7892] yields 0.97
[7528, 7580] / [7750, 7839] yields 0.94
